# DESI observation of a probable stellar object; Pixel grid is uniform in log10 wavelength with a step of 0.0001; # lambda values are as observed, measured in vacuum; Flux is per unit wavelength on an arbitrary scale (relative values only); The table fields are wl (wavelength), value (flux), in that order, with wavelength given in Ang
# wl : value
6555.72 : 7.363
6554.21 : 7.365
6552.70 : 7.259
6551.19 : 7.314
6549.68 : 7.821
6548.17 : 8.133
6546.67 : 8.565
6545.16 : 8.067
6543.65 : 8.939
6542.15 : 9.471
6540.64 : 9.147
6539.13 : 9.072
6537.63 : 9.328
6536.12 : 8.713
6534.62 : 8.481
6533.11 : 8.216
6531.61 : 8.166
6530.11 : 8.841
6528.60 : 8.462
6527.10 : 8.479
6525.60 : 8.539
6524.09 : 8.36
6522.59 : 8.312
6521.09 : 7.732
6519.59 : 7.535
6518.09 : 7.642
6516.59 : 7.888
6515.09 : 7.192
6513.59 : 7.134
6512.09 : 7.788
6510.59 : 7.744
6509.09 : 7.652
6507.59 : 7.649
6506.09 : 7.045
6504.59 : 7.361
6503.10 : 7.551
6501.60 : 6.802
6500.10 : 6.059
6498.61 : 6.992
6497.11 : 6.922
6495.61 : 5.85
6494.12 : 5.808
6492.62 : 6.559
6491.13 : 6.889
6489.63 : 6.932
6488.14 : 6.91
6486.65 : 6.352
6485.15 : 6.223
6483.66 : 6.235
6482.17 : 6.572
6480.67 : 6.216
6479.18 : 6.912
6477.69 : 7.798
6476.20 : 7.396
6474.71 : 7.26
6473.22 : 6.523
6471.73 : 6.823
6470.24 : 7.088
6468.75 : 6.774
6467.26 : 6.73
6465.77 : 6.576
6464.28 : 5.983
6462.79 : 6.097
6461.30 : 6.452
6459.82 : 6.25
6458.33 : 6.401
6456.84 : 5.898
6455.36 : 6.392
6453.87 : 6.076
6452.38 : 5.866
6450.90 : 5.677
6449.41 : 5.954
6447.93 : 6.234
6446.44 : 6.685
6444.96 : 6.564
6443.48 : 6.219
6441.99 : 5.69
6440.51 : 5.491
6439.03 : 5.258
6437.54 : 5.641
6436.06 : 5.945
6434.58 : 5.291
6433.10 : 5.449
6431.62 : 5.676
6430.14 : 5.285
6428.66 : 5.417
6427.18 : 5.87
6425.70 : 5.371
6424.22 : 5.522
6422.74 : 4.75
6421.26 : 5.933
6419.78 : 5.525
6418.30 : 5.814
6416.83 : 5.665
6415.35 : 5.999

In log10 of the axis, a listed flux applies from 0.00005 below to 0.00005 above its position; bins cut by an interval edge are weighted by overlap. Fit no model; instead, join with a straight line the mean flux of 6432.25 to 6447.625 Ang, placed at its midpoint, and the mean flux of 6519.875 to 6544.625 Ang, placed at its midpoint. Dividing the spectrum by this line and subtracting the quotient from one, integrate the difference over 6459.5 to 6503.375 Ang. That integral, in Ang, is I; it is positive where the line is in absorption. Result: 2.6 Ang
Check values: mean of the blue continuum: 5.83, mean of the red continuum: 8.62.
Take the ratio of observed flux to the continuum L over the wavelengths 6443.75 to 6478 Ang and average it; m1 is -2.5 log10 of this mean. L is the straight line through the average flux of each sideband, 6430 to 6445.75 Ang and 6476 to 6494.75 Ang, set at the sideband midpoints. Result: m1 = -0.05 mag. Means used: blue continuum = 5.7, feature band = 6.48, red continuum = 6.66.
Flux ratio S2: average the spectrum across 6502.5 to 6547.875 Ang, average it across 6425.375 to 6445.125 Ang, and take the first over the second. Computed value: 1.5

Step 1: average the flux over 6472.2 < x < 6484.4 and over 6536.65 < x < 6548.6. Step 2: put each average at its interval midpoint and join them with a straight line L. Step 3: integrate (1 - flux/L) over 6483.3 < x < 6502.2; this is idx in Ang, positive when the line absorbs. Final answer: 2.1 Ang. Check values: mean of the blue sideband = 6.86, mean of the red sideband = 8.86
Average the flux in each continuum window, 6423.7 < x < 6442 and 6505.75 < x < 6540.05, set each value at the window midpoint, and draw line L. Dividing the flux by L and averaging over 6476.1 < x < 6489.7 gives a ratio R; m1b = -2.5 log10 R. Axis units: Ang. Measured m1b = 0.04 mag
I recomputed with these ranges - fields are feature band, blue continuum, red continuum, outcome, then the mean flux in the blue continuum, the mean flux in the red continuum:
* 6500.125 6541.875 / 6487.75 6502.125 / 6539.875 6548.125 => -1.46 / 6.56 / 8.78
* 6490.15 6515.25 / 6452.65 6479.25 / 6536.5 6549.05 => 2.24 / 6.61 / 8.83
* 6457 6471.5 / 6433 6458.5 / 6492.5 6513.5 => -0.45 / 5.93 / 7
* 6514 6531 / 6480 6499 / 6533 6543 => 0.22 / 6.49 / 8.96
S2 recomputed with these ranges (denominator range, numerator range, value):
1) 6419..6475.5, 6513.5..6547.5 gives 1.39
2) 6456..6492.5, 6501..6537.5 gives 1.19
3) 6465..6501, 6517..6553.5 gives 1.25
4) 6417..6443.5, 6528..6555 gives 1.51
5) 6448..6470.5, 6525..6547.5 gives 1.39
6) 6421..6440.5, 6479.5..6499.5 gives 1.19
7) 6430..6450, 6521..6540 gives 1.47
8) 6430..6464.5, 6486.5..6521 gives 1.19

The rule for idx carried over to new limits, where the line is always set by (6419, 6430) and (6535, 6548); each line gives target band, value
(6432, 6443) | 0.5 Ang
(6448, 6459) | 0.5 Ang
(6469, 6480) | -0.3 Ang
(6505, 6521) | 1.0 Ang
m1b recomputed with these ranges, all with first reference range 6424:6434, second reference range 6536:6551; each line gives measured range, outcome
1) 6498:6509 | 0.07 mag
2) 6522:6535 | -0.02 mag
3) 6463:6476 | -0.01 mag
